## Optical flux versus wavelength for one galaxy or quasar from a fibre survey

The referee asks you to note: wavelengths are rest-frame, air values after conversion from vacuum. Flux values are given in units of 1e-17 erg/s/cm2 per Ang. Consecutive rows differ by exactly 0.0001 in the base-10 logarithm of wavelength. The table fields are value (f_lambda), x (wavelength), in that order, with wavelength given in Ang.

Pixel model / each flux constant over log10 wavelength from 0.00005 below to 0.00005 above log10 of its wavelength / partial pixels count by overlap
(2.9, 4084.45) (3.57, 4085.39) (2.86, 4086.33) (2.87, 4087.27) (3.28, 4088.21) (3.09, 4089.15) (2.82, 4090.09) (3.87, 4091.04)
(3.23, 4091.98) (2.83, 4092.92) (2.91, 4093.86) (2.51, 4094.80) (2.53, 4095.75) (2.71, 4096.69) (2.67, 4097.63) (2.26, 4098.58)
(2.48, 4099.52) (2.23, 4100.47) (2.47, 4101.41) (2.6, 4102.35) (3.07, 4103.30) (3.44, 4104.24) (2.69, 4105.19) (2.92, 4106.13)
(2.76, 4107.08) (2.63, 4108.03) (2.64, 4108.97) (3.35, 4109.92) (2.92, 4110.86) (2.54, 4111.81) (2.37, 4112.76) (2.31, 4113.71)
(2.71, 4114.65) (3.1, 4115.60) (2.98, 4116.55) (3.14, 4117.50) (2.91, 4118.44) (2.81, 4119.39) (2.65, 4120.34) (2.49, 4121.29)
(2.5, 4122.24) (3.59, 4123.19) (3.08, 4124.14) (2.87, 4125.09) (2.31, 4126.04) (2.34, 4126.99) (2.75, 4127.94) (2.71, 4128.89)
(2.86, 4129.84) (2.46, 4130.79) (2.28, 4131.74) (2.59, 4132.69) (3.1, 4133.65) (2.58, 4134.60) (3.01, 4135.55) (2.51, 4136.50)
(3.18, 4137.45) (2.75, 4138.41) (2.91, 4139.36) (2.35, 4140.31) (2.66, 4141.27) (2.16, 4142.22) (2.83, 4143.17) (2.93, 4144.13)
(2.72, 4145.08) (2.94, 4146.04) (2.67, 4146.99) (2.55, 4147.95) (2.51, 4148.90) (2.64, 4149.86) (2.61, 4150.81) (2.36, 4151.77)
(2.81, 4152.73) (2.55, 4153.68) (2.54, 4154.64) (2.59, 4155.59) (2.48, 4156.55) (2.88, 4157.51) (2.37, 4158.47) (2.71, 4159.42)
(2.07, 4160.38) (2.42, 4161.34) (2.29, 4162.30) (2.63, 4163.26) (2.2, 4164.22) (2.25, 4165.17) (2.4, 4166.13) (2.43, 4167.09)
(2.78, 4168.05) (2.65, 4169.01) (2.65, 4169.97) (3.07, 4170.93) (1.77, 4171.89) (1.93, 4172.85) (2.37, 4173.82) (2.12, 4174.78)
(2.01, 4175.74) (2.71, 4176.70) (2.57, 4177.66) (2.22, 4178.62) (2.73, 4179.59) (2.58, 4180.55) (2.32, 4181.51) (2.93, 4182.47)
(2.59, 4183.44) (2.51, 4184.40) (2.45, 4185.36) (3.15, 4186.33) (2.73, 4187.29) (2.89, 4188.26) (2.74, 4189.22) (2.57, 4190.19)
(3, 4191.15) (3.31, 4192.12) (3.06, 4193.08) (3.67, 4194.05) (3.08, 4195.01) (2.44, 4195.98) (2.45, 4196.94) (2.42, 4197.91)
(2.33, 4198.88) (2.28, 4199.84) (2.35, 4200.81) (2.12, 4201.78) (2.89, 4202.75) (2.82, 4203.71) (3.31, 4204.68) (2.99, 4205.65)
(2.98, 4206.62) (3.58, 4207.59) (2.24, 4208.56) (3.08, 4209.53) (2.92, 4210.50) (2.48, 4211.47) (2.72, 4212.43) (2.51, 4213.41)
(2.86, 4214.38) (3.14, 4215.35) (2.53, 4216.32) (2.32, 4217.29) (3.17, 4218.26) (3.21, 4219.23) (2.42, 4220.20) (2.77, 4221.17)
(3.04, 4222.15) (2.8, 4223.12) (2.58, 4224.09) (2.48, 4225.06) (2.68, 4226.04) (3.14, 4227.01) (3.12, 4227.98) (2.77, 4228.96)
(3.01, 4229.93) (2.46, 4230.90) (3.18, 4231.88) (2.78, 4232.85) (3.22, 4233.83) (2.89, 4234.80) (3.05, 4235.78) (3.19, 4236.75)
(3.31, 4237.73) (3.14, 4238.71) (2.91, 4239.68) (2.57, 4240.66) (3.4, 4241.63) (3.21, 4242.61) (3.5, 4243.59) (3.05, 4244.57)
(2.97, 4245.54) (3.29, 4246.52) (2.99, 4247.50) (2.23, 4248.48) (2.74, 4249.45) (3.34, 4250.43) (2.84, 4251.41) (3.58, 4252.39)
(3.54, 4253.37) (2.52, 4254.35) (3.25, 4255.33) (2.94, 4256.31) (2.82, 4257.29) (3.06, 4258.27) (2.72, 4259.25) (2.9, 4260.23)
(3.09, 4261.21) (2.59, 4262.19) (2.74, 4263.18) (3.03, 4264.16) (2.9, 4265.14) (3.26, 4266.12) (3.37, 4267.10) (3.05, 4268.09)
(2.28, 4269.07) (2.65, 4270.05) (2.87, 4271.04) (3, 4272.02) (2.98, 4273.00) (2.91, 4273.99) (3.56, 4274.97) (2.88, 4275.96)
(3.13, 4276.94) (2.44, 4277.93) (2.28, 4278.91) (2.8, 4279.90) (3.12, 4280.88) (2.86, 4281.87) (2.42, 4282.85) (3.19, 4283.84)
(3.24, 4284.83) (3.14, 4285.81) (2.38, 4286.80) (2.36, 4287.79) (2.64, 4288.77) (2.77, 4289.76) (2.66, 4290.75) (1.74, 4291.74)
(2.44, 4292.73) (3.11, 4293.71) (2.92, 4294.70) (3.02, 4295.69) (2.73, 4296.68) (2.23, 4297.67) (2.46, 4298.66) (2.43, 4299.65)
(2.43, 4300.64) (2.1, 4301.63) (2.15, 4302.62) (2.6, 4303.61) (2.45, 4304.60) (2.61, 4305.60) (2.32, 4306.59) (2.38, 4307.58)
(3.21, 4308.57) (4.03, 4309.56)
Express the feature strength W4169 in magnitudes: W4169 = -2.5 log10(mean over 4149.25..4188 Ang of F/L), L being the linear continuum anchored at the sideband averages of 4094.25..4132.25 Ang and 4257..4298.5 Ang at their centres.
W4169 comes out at 0.102 mag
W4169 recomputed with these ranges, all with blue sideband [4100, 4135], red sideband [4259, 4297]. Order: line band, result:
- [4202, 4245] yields -0.043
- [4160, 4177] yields 0.170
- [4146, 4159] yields 0.068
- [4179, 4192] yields 0.025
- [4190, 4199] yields -0.029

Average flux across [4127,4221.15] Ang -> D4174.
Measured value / 2.65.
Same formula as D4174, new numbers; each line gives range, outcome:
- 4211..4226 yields 2.73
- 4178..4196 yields 2.79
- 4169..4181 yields 2.4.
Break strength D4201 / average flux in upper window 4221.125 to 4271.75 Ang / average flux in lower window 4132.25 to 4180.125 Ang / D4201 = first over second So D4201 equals 1.2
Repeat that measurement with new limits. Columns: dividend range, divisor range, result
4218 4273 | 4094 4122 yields 1.09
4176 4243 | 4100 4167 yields 1.05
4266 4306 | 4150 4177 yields 1.11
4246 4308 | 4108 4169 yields 1.05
